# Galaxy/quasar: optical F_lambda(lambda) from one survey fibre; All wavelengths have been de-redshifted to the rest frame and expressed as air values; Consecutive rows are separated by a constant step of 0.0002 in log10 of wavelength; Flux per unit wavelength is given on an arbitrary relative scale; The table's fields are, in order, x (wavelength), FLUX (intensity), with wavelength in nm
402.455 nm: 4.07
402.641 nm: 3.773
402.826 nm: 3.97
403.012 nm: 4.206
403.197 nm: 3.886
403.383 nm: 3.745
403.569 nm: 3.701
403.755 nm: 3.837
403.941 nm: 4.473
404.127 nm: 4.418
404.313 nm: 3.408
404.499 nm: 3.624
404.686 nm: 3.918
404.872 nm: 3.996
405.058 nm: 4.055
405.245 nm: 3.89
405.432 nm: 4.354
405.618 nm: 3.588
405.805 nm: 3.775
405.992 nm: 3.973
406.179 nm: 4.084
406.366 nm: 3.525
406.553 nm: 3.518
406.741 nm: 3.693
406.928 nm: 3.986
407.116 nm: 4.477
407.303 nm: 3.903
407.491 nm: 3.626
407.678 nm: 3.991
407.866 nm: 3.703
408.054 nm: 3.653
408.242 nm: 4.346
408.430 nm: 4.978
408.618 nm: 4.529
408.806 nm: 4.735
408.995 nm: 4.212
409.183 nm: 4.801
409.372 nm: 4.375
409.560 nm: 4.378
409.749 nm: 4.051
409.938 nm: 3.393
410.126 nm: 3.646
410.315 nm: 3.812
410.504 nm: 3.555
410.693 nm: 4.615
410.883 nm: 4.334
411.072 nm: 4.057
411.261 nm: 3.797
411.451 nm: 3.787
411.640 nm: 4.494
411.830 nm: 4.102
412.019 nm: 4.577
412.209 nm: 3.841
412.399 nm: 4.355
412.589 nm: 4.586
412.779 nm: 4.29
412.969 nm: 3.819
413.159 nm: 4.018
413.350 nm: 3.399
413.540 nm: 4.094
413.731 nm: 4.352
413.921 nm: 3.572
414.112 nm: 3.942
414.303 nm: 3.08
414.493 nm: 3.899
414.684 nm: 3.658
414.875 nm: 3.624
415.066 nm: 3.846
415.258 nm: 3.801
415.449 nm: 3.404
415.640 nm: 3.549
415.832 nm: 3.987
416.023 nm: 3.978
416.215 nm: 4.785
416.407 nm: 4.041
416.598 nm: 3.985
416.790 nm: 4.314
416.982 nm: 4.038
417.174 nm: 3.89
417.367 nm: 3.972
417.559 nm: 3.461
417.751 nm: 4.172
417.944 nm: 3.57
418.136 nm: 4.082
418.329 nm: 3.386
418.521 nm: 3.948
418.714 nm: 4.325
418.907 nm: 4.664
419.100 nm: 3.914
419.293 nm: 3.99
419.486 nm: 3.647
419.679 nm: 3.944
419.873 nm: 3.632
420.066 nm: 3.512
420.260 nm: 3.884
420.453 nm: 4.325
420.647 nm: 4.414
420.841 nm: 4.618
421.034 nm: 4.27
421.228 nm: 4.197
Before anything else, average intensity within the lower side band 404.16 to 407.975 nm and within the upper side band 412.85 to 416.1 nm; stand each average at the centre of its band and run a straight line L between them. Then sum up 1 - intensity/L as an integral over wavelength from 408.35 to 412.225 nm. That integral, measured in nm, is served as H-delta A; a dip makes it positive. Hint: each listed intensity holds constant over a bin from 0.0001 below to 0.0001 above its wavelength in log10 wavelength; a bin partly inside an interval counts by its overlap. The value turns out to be -0.39 nm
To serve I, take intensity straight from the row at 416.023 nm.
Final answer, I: 3.978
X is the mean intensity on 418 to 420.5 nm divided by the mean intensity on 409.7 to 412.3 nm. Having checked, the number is 1.0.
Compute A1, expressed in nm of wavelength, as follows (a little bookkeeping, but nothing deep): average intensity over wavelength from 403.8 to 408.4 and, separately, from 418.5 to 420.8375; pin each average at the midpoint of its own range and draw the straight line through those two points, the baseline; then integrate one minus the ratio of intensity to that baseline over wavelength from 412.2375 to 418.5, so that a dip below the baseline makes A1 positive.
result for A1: 0.16 nm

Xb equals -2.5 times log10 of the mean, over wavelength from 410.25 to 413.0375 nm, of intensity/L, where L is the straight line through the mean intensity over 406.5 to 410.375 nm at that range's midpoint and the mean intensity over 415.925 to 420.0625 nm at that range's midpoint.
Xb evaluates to -0.02 mag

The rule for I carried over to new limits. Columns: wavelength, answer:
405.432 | 4.354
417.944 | 3.57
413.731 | 4.352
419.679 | 3.944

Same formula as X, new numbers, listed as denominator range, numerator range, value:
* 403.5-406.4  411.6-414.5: 1.02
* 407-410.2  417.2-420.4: 0.93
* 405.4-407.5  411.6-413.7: 1.07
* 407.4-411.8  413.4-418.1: 0.94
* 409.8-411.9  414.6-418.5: 0.98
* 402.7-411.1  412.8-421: 0.98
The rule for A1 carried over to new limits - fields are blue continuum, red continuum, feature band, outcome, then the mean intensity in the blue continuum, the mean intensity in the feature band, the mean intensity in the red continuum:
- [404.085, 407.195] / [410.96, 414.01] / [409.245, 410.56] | 0.03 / 3.89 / 3.92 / 4.07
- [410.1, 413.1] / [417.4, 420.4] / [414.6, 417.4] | 0.03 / 4.11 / 3.92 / 3.88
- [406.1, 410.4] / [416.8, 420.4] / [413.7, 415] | 0.09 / 4.06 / 3.71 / 3.91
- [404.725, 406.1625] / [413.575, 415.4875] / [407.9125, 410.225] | -0.22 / 3.96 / 4.25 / 3.74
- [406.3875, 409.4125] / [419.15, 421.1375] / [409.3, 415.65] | 0.23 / 4.14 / 3.95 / 4.02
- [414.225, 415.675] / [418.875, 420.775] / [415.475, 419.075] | -0.19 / 3.62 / 3.99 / 3.98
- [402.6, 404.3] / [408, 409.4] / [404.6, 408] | 0.29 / 3.98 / 3.89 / 4.48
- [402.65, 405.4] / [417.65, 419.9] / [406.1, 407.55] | 0.03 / 3.94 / 3.85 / 3.95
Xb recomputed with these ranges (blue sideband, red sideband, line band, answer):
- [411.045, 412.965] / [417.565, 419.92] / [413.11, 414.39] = 0.094 mag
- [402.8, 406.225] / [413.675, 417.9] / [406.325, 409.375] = -0.055 mag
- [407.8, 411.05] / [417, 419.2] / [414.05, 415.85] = 0.105 mag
